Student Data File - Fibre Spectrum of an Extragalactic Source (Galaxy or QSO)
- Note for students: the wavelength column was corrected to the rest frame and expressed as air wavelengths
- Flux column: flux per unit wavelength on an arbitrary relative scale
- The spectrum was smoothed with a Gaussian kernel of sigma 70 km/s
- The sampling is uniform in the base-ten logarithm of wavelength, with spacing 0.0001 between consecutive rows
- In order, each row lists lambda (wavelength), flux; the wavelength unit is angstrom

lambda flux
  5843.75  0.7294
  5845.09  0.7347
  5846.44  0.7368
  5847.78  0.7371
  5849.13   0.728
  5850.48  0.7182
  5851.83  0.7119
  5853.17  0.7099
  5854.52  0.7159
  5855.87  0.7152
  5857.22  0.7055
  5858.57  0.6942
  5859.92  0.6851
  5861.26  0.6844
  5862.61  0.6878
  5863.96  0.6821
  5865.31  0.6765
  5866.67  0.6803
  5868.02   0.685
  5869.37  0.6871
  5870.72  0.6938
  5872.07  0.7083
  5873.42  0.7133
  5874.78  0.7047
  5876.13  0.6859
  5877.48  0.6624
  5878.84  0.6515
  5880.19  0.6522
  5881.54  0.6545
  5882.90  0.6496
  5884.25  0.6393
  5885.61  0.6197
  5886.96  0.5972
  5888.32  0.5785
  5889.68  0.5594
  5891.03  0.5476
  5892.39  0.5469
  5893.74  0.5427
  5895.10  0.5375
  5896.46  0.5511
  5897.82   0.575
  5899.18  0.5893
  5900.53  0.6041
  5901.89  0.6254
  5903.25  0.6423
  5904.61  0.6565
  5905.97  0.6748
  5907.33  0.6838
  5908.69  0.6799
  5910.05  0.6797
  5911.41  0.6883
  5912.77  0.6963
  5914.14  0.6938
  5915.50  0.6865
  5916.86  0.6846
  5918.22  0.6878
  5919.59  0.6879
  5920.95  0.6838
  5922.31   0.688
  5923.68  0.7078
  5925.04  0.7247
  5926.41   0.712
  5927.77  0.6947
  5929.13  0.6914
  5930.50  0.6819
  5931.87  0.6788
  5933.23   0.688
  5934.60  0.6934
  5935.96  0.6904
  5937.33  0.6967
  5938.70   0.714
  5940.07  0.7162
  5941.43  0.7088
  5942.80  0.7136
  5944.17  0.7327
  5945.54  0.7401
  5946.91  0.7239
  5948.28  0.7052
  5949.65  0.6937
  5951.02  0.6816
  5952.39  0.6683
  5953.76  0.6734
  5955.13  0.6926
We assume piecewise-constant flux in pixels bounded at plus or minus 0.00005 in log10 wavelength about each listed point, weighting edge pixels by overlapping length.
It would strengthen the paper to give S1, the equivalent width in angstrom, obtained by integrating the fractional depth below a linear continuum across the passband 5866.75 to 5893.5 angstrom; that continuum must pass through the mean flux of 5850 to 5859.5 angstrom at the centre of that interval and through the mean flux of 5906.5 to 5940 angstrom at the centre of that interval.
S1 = 2.28 angstrom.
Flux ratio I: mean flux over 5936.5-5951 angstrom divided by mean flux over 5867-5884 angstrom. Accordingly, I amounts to 1.05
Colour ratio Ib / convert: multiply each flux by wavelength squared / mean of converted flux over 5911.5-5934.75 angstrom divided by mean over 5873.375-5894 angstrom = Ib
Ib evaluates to 1.12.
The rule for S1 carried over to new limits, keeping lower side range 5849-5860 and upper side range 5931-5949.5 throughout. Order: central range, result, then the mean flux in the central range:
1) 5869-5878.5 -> 0.22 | 0.692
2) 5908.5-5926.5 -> 0.38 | 0.692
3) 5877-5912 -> 4.44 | 0.618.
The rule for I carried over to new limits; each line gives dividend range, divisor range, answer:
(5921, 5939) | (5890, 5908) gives 1.16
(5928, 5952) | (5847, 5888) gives 1.03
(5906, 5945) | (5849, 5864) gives 0.99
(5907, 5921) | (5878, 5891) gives 1.11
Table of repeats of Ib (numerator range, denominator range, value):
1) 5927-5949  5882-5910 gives 1.18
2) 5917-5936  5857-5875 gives 1.02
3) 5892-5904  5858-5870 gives 0.86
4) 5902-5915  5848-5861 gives 0.97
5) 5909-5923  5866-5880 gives 1.02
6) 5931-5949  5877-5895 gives 1.19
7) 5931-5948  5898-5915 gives 1.09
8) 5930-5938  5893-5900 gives 1.24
